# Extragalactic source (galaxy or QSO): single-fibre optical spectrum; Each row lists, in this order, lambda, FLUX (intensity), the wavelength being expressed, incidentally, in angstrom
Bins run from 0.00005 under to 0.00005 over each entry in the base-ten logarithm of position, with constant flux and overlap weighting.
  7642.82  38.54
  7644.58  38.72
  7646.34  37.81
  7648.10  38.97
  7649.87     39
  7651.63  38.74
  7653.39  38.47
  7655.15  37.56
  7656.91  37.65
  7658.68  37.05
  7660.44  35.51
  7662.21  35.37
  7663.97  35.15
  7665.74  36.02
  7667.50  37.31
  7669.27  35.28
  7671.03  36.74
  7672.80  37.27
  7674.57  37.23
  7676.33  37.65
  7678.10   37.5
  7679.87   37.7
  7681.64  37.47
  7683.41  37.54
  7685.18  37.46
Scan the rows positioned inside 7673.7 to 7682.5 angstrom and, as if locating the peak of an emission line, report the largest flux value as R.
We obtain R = 37.7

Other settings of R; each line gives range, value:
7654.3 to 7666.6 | 37.65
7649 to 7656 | 39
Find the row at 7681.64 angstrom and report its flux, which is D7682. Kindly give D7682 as 37.47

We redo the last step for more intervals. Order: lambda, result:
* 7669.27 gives 35.28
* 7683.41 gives 37.54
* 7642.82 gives 38.54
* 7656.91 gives 37.65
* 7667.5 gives 37.31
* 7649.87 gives 39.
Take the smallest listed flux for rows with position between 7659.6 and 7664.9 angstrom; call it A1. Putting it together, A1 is 35.15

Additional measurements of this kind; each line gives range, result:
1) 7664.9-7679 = 35.28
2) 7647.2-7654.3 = 38.47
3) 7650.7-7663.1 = 35.37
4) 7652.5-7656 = 37.56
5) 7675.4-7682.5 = 37.47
